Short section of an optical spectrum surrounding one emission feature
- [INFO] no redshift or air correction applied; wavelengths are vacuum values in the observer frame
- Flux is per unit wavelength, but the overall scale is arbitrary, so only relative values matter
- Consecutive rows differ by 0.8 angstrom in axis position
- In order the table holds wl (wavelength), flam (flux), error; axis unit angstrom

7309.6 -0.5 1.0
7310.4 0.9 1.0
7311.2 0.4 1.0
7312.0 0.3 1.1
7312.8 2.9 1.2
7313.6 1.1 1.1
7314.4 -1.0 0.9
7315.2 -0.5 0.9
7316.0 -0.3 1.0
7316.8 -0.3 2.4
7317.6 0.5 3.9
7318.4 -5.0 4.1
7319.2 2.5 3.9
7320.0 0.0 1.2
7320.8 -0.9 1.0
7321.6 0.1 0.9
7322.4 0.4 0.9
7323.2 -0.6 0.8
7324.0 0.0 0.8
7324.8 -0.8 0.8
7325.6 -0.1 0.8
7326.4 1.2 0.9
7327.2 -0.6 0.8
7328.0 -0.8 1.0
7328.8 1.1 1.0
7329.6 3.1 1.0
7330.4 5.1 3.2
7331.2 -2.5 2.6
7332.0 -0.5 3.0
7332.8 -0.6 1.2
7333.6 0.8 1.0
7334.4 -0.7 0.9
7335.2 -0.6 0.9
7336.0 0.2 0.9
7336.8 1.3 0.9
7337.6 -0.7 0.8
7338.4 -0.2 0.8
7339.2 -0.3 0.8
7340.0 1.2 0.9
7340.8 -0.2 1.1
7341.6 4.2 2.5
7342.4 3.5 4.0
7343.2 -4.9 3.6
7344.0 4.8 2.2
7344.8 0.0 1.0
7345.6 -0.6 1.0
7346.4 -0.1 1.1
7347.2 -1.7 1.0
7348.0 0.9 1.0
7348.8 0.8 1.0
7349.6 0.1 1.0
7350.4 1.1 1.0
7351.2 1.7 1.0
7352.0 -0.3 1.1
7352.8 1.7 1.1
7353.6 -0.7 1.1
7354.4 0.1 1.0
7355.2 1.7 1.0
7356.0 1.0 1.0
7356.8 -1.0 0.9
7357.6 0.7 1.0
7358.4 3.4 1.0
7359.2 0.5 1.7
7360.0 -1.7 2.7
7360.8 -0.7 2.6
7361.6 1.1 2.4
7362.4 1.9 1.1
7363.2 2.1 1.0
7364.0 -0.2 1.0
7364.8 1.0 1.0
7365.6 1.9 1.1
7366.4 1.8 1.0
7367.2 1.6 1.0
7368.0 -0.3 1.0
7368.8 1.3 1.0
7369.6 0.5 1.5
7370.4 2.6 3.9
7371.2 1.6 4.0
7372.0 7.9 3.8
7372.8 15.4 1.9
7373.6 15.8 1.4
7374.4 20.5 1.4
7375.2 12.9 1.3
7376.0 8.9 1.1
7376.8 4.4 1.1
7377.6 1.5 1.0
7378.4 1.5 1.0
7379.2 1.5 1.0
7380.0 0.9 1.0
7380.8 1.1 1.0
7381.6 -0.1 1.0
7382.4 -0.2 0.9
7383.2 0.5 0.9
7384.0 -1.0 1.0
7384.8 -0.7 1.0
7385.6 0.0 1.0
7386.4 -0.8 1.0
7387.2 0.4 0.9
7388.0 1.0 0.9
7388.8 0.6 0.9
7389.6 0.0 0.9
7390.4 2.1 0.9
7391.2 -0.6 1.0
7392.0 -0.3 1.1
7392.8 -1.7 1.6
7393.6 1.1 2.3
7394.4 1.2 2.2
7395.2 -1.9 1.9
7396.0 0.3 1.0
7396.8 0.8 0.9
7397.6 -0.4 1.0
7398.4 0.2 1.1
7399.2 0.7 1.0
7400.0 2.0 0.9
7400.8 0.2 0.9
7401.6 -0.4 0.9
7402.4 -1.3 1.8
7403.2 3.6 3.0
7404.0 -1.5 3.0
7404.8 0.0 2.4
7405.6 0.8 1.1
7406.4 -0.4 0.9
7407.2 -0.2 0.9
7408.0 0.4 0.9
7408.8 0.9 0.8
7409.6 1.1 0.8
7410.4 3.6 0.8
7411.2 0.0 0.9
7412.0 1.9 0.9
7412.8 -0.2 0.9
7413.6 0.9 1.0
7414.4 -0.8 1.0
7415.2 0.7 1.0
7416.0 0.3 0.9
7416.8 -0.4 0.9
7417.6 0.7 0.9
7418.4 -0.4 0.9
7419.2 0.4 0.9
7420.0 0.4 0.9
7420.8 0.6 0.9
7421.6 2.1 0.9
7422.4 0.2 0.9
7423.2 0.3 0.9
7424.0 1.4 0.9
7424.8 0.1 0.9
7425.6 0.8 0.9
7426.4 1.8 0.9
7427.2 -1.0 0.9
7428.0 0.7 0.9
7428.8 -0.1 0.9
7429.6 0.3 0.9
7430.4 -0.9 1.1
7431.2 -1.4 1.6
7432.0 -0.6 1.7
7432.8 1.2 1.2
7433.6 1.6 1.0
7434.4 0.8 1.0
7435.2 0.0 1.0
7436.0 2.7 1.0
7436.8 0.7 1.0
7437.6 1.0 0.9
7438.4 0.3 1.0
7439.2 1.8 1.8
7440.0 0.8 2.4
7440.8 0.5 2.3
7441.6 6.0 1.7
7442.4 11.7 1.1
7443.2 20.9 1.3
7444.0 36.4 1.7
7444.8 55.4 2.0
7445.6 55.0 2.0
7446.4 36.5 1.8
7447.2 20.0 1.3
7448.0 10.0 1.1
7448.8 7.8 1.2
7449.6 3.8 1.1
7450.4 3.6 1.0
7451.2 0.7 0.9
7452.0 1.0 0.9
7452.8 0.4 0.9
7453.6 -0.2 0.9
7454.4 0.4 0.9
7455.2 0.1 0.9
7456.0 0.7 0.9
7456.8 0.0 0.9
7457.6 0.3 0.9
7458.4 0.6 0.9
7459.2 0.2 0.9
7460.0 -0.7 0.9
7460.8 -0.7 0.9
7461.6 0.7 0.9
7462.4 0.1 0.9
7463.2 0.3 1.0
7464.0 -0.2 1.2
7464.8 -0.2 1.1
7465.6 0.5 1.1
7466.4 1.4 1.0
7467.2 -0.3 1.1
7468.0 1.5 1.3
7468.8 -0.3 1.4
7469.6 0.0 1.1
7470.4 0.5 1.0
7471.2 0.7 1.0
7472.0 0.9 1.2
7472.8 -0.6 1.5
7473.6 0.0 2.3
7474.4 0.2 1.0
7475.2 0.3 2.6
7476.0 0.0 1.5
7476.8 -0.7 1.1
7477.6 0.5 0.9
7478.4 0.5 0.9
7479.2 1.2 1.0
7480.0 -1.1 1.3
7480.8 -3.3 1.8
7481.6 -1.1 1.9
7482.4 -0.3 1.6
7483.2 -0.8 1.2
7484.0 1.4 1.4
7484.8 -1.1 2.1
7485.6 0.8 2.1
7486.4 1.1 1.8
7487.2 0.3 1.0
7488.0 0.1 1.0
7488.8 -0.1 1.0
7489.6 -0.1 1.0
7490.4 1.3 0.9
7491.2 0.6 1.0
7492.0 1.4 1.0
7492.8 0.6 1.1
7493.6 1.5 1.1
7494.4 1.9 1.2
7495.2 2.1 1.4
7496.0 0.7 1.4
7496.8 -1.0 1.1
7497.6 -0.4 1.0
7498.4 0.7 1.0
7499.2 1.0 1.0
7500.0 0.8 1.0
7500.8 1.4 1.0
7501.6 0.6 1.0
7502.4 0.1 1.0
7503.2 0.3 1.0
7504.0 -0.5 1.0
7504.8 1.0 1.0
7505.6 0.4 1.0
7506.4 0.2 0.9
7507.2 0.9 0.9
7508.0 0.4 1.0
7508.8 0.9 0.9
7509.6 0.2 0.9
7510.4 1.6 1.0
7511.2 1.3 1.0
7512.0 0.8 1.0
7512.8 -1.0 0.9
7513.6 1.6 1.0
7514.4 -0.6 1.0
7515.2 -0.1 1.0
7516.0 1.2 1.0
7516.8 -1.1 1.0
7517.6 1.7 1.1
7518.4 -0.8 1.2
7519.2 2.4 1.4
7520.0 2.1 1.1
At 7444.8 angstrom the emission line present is [O III] 5007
